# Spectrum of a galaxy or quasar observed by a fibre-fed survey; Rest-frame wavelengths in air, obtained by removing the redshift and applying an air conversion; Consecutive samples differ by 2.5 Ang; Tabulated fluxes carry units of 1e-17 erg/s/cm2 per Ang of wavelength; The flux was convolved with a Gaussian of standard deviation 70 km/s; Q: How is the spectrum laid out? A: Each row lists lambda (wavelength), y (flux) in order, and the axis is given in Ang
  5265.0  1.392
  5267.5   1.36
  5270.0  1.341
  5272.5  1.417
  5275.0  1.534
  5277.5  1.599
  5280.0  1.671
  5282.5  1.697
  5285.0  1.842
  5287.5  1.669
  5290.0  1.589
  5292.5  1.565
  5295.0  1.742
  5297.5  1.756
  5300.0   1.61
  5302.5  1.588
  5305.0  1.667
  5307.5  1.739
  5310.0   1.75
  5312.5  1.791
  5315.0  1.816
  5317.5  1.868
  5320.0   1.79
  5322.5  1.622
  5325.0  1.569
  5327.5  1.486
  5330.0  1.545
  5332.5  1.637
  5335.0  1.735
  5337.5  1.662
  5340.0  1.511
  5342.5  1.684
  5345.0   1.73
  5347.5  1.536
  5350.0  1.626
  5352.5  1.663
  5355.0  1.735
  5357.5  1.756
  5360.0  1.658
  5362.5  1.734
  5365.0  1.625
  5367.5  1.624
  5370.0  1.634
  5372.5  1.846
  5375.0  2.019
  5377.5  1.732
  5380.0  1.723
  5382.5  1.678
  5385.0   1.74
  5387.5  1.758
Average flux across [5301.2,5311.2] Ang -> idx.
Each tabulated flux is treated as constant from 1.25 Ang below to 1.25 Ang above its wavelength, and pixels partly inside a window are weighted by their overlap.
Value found 1.69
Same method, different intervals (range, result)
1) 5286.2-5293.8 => 1.61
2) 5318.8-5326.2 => 1.66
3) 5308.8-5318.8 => 1.81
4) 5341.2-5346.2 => 1.7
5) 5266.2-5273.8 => 1.37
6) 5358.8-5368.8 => 1.66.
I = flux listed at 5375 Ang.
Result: 2.019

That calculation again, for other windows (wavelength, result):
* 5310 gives 1.75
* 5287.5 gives 1.669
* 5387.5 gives 1.758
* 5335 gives 1.735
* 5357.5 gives 1.756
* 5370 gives 1.634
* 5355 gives 1.735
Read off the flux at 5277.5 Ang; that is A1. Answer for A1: 1.599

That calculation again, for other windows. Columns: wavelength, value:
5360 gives 1.658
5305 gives 1.667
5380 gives 1.723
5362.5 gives 1.734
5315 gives 1.816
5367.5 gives 1.624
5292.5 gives 1.565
